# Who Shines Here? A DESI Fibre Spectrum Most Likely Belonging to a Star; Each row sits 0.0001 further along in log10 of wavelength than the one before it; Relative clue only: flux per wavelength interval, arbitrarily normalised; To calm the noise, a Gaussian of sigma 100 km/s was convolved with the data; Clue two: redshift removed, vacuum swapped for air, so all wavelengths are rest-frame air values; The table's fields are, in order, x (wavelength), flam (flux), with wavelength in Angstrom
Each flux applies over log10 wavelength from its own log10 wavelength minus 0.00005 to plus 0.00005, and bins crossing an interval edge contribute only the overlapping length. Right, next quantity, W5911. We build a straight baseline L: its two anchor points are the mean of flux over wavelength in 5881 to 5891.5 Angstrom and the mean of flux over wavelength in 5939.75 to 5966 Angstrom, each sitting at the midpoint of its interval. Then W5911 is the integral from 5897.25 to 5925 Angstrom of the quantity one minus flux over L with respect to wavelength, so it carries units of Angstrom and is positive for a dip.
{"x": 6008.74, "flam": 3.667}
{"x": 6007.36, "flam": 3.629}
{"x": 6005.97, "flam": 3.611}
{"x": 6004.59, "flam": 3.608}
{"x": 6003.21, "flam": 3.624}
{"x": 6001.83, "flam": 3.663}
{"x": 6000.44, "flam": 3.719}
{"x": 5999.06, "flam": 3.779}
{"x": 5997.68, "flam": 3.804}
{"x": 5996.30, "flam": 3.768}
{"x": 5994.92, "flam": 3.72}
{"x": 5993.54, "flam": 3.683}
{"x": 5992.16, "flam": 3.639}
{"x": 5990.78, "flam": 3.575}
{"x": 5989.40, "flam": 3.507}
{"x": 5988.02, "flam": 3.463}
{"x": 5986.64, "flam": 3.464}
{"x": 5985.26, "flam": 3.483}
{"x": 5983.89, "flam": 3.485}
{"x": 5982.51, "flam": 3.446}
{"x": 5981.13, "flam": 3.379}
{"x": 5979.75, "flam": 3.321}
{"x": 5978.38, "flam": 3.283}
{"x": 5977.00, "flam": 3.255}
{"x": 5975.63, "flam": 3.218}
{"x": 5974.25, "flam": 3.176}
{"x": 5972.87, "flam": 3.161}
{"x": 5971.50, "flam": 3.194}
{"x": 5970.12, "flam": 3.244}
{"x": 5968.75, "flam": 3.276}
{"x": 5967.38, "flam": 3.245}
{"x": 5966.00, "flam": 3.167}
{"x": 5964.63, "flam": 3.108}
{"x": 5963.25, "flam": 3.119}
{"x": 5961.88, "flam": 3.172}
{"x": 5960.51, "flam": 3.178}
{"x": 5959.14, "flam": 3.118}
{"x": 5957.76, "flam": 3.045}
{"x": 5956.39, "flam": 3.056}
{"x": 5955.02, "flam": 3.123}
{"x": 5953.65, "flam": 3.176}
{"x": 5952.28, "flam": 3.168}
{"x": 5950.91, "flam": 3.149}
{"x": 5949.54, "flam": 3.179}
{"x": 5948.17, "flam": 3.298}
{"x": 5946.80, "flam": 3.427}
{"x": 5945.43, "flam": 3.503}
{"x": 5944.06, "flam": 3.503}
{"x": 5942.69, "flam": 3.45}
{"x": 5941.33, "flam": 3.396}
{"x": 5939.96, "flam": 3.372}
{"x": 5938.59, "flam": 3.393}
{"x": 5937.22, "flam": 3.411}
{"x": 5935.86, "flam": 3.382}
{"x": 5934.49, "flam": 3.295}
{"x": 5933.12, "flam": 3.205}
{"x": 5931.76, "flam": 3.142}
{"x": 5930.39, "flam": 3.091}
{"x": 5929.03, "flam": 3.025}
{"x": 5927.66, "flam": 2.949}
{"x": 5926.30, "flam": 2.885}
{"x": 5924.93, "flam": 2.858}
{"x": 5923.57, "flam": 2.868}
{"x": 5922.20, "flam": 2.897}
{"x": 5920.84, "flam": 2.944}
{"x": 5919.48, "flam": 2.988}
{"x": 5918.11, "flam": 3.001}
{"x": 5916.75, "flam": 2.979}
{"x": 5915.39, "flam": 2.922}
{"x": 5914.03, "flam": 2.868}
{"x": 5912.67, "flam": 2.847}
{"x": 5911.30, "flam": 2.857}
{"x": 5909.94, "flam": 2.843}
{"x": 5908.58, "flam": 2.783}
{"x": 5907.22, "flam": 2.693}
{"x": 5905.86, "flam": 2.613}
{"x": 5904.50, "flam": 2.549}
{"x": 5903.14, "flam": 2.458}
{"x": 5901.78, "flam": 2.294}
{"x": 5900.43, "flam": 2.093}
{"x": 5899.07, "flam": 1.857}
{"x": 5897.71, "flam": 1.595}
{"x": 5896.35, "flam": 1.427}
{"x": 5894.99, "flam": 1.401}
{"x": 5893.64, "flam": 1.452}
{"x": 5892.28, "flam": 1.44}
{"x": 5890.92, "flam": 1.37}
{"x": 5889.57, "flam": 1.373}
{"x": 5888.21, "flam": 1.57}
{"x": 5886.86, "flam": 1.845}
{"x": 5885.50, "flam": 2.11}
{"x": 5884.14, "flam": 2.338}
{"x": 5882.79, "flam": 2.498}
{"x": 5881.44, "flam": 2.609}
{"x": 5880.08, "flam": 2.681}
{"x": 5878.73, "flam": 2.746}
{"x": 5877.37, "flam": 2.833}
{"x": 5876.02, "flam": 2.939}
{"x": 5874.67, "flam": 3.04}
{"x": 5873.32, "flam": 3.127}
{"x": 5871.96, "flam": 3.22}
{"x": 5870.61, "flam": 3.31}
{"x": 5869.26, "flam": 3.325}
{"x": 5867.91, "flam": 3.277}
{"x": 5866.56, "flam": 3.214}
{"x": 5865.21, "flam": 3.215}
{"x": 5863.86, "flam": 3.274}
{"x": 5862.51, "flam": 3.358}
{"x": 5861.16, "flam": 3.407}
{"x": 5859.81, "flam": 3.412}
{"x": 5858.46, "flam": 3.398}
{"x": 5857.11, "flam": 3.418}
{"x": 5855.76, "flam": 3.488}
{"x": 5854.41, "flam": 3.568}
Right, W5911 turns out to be -2.5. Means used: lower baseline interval 1.96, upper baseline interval 3.23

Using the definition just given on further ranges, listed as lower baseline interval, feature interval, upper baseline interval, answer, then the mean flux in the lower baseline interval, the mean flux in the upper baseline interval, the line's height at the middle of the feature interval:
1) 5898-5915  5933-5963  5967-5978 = -3.08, 2.55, 3.22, 2.97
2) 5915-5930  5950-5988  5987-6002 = 1.91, 2.94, 3.66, 3.41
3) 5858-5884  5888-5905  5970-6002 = 7.59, 3.08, 3.48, 3.17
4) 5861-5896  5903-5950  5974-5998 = -1.39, 2.55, 3.48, 2.97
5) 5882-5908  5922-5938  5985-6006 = -3.46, 1.95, 3.64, 2.54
